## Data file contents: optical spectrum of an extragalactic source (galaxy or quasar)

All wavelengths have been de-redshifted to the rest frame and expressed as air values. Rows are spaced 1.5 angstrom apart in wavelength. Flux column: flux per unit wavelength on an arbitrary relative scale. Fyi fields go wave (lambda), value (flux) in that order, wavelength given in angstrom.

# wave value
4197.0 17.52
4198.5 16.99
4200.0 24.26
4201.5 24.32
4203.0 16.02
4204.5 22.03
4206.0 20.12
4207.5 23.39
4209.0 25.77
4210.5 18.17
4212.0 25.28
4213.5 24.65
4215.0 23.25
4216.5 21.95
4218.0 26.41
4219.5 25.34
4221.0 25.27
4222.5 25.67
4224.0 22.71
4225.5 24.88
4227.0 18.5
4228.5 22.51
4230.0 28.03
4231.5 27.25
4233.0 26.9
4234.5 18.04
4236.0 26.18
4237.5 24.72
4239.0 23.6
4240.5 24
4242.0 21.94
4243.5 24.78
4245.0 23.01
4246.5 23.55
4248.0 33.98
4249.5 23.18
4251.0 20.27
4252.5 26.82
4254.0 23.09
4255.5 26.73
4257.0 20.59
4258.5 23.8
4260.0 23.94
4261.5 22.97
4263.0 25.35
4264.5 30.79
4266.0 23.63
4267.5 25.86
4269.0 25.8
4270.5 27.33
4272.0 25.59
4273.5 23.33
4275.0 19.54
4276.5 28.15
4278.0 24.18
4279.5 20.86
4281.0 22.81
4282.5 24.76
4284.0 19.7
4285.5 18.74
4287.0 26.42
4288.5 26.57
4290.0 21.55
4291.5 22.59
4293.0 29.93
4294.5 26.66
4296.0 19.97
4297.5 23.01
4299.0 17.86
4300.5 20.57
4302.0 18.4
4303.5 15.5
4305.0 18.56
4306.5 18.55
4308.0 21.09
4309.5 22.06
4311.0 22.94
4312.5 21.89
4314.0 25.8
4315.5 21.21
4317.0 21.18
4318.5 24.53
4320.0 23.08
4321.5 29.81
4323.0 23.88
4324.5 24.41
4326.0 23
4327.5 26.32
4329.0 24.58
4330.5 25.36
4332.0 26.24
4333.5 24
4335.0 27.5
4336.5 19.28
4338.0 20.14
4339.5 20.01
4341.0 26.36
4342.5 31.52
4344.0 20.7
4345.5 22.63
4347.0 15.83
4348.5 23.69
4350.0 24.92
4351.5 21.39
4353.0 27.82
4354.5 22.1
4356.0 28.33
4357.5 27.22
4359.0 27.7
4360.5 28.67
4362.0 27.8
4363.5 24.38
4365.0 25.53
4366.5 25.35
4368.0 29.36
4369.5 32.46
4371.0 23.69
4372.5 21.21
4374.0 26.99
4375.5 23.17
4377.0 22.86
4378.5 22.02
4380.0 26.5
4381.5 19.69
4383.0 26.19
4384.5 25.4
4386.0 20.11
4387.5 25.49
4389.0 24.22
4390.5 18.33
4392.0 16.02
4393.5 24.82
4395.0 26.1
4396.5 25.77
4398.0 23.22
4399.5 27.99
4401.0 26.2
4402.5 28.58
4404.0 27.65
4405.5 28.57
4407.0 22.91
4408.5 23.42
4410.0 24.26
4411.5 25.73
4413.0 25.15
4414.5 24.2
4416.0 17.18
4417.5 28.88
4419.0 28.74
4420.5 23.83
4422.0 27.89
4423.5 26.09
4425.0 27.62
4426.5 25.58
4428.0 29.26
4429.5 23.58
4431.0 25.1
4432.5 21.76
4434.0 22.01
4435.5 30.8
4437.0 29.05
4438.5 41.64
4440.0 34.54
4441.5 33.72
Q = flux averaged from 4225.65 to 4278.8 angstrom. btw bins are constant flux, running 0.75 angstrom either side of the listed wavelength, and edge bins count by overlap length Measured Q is 24.5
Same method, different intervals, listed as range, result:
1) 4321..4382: 24.7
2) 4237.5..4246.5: 23.6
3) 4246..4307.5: 23.4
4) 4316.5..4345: 24.3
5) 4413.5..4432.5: 25.5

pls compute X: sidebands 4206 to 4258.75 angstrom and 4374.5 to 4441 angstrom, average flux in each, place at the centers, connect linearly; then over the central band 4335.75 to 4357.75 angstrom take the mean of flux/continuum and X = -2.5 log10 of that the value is 0.07 mag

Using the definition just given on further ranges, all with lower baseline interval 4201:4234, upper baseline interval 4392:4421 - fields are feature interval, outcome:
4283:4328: 0.083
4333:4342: 0.068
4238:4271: -0.040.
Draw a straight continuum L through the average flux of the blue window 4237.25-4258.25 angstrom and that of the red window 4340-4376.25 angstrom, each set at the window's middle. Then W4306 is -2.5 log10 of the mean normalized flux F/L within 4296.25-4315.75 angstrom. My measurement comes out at 0.21 mag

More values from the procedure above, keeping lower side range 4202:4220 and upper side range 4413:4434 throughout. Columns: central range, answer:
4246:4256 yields -0.10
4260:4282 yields -0.06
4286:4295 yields -0.08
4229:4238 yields -0.10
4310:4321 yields 0.04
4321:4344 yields -0.02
